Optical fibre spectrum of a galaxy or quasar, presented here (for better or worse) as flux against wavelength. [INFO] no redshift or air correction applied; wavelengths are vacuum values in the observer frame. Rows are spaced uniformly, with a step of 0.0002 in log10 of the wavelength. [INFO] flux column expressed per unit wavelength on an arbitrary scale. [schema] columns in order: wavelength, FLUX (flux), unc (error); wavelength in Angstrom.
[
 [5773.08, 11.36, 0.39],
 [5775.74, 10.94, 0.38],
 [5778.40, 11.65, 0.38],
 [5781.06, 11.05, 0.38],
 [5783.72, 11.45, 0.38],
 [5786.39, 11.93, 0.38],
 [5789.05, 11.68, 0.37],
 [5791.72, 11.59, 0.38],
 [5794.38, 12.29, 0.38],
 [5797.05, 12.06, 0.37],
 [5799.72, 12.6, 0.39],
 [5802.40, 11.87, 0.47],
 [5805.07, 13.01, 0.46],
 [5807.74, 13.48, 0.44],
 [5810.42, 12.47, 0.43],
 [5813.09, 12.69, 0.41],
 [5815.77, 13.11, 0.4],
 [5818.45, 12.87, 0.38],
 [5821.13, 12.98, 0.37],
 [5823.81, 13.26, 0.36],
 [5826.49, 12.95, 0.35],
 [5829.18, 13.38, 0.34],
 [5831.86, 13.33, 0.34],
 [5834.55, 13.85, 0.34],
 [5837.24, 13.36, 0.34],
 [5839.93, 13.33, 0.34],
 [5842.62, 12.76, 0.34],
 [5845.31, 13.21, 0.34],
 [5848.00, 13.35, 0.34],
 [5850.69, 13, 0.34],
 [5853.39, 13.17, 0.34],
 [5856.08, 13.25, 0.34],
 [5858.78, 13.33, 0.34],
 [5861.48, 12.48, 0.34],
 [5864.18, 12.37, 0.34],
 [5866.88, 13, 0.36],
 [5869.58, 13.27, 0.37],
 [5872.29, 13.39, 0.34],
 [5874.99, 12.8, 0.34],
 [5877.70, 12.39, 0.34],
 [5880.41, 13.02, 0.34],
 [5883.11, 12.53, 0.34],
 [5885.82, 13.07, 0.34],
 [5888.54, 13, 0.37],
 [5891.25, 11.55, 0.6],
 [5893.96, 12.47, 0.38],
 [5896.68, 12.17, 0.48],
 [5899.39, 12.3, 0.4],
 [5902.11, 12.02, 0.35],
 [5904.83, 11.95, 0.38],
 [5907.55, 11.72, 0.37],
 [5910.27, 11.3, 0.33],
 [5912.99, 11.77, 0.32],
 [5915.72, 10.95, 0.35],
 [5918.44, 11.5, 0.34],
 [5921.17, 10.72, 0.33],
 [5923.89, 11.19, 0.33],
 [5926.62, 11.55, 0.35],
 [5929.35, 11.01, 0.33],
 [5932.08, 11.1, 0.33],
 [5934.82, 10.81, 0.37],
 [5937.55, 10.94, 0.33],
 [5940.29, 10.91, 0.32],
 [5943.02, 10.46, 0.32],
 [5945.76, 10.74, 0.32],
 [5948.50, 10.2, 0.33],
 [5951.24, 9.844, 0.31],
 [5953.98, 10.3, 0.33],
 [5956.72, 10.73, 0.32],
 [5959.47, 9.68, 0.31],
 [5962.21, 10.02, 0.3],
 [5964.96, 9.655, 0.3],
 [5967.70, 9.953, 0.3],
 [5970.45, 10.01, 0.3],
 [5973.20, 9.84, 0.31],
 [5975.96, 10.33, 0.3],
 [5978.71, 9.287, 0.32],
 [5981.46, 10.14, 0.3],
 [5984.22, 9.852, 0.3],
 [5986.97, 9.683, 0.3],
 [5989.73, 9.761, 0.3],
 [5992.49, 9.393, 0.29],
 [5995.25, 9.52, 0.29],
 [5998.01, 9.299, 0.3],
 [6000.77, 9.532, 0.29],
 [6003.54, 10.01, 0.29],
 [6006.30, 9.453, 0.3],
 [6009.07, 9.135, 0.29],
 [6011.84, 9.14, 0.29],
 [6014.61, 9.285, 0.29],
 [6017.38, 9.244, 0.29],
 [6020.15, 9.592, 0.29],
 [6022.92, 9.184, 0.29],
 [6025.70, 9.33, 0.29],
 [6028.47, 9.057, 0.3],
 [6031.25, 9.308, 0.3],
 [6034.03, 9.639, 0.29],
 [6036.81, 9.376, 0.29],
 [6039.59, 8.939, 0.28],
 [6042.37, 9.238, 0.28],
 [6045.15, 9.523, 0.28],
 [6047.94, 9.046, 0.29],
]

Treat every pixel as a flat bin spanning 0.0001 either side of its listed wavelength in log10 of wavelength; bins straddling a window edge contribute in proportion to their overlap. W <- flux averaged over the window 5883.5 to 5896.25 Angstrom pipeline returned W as 12.5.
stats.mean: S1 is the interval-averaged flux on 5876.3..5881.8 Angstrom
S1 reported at 12.7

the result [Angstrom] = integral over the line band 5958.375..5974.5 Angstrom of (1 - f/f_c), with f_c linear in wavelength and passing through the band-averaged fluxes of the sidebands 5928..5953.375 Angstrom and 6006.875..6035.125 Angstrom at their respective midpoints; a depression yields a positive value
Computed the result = 0.6 Angstrom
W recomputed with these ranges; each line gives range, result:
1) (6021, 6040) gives 9.29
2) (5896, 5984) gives 10.8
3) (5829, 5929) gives 12.5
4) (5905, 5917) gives 11.5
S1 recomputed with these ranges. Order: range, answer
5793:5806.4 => 12.4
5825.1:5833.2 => 13.2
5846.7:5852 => 13.2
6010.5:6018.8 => 9.23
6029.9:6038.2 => 9.44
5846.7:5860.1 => 13.2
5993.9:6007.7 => 9.56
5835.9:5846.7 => 13.2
